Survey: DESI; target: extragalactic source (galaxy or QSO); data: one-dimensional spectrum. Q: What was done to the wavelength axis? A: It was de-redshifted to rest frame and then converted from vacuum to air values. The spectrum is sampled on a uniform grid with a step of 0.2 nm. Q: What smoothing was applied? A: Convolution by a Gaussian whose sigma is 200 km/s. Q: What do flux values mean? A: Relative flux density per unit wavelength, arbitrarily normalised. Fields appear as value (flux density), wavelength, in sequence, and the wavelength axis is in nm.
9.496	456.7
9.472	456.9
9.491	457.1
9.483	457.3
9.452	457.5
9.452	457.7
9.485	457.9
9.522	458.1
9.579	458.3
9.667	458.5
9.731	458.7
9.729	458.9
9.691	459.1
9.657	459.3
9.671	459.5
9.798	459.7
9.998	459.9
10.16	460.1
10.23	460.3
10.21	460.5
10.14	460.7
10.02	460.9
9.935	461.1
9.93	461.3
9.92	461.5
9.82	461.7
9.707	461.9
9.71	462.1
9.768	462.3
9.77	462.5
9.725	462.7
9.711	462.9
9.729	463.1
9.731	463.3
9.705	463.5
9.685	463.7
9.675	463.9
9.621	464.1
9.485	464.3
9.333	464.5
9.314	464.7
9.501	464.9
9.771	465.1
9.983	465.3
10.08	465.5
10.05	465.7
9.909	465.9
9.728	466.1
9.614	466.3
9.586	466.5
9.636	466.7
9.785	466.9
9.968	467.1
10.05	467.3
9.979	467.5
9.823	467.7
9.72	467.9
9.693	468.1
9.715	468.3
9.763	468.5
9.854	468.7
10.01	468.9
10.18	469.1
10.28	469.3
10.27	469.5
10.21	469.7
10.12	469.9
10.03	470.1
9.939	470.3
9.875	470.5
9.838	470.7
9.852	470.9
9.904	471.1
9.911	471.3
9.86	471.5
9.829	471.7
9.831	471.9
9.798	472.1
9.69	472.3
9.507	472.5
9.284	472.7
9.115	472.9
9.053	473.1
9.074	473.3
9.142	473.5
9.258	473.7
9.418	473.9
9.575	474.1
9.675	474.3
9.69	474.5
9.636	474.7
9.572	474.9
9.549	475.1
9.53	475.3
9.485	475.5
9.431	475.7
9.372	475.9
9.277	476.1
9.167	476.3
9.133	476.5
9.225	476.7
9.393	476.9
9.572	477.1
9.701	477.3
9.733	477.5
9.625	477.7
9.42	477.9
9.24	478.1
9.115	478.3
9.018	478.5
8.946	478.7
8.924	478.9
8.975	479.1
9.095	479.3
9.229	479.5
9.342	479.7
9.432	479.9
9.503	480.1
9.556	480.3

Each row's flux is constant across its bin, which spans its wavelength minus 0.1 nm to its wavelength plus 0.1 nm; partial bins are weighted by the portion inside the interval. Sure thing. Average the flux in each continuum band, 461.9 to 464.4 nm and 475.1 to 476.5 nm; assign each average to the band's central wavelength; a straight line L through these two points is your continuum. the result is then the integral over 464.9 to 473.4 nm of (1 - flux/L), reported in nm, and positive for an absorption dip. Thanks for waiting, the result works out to -0.239 nm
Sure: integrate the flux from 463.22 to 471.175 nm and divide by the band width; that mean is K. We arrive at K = 9.83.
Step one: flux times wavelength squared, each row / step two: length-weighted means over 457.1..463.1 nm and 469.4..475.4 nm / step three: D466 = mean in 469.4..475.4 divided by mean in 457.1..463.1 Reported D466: 1.04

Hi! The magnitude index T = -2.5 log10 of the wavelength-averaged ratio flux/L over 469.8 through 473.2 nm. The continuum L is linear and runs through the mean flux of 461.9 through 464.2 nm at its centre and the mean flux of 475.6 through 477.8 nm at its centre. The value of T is -0.02 mag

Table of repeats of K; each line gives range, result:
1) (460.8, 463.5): 9.8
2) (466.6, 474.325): 9.76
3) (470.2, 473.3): 9.67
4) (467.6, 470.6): 9.97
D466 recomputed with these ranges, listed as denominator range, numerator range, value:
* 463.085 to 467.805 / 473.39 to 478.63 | 1.01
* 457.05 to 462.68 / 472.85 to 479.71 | 1.02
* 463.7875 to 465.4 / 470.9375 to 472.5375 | 1.05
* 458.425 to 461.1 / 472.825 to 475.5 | 1.01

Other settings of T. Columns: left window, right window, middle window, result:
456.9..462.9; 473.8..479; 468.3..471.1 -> -0.05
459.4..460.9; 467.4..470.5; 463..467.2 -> 0.03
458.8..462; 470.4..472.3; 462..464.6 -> 0.03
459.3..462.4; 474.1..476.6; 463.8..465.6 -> 0.02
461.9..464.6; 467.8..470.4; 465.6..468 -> 0.00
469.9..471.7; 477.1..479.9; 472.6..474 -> 0.06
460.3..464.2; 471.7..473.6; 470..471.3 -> -0.05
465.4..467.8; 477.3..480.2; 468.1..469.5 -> -0.02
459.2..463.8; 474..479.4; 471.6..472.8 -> -0.02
